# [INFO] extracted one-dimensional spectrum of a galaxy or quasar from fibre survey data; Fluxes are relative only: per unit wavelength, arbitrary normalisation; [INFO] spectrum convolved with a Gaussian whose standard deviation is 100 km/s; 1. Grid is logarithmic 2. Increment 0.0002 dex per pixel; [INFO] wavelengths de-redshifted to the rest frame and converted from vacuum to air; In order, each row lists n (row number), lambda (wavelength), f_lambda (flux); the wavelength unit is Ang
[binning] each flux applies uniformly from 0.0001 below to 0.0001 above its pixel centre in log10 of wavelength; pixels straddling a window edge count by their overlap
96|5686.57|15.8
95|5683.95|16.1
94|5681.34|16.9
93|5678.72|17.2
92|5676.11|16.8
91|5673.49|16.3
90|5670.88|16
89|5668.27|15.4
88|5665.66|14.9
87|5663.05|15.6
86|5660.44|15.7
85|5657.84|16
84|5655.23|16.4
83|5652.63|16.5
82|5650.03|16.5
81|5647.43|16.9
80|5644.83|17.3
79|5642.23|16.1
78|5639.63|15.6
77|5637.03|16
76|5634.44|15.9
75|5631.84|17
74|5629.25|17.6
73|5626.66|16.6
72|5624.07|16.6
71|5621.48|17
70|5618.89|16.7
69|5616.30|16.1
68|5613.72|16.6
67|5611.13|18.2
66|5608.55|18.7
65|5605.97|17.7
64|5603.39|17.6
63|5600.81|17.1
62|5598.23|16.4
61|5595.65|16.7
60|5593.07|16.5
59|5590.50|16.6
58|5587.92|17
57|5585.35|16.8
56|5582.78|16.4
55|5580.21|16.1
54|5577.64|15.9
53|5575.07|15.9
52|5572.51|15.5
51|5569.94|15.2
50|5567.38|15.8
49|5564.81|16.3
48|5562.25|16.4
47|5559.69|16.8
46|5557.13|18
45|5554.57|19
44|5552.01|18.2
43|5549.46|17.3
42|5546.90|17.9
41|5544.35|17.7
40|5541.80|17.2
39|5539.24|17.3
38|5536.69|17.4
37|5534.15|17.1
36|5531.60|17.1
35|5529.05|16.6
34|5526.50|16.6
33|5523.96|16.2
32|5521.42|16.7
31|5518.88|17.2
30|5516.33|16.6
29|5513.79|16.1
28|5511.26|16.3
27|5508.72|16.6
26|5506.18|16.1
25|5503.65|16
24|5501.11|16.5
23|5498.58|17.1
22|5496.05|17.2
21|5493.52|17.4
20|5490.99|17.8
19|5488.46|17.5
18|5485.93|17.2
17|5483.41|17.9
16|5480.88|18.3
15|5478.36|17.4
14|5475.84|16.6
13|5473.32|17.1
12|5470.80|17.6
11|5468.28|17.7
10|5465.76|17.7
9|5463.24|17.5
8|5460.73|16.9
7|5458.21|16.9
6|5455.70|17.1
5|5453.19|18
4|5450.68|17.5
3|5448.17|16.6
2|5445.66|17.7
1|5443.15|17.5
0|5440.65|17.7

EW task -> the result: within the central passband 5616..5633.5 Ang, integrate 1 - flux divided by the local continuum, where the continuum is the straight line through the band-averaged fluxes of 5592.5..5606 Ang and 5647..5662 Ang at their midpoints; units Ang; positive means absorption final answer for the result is -0.2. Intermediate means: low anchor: 17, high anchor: 16.3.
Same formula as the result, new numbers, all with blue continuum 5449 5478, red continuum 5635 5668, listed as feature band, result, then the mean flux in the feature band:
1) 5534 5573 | -0.84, 17.1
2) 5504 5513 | 0.39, 16.3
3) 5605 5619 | -0.88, 17.4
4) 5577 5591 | 0.04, 16.5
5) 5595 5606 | -0.42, 17.1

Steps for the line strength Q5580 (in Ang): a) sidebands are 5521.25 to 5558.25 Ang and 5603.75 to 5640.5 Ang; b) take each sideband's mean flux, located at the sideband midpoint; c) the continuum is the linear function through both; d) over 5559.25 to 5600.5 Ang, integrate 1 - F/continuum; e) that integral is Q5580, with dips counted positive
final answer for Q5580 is 2.1 Ang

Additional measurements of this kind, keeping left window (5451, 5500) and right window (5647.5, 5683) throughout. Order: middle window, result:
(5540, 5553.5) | -0.6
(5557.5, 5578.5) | 0.9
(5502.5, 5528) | 1.1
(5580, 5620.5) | -0.9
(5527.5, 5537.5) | 0.0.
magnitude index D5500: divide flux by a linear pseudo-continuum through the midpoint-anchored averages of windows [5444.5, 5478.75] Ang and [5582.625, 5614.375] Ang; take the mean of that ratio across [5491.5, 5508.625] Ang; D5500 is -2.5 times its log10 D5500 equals 0.03 mag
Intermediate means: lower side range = 17.3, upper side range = 17.1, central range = 16.8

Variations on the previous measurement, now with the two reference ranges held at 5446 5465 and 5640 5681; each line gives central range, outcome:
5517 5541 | -0.001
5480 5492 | -0.038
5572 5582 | 0.049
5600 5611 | -0.085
